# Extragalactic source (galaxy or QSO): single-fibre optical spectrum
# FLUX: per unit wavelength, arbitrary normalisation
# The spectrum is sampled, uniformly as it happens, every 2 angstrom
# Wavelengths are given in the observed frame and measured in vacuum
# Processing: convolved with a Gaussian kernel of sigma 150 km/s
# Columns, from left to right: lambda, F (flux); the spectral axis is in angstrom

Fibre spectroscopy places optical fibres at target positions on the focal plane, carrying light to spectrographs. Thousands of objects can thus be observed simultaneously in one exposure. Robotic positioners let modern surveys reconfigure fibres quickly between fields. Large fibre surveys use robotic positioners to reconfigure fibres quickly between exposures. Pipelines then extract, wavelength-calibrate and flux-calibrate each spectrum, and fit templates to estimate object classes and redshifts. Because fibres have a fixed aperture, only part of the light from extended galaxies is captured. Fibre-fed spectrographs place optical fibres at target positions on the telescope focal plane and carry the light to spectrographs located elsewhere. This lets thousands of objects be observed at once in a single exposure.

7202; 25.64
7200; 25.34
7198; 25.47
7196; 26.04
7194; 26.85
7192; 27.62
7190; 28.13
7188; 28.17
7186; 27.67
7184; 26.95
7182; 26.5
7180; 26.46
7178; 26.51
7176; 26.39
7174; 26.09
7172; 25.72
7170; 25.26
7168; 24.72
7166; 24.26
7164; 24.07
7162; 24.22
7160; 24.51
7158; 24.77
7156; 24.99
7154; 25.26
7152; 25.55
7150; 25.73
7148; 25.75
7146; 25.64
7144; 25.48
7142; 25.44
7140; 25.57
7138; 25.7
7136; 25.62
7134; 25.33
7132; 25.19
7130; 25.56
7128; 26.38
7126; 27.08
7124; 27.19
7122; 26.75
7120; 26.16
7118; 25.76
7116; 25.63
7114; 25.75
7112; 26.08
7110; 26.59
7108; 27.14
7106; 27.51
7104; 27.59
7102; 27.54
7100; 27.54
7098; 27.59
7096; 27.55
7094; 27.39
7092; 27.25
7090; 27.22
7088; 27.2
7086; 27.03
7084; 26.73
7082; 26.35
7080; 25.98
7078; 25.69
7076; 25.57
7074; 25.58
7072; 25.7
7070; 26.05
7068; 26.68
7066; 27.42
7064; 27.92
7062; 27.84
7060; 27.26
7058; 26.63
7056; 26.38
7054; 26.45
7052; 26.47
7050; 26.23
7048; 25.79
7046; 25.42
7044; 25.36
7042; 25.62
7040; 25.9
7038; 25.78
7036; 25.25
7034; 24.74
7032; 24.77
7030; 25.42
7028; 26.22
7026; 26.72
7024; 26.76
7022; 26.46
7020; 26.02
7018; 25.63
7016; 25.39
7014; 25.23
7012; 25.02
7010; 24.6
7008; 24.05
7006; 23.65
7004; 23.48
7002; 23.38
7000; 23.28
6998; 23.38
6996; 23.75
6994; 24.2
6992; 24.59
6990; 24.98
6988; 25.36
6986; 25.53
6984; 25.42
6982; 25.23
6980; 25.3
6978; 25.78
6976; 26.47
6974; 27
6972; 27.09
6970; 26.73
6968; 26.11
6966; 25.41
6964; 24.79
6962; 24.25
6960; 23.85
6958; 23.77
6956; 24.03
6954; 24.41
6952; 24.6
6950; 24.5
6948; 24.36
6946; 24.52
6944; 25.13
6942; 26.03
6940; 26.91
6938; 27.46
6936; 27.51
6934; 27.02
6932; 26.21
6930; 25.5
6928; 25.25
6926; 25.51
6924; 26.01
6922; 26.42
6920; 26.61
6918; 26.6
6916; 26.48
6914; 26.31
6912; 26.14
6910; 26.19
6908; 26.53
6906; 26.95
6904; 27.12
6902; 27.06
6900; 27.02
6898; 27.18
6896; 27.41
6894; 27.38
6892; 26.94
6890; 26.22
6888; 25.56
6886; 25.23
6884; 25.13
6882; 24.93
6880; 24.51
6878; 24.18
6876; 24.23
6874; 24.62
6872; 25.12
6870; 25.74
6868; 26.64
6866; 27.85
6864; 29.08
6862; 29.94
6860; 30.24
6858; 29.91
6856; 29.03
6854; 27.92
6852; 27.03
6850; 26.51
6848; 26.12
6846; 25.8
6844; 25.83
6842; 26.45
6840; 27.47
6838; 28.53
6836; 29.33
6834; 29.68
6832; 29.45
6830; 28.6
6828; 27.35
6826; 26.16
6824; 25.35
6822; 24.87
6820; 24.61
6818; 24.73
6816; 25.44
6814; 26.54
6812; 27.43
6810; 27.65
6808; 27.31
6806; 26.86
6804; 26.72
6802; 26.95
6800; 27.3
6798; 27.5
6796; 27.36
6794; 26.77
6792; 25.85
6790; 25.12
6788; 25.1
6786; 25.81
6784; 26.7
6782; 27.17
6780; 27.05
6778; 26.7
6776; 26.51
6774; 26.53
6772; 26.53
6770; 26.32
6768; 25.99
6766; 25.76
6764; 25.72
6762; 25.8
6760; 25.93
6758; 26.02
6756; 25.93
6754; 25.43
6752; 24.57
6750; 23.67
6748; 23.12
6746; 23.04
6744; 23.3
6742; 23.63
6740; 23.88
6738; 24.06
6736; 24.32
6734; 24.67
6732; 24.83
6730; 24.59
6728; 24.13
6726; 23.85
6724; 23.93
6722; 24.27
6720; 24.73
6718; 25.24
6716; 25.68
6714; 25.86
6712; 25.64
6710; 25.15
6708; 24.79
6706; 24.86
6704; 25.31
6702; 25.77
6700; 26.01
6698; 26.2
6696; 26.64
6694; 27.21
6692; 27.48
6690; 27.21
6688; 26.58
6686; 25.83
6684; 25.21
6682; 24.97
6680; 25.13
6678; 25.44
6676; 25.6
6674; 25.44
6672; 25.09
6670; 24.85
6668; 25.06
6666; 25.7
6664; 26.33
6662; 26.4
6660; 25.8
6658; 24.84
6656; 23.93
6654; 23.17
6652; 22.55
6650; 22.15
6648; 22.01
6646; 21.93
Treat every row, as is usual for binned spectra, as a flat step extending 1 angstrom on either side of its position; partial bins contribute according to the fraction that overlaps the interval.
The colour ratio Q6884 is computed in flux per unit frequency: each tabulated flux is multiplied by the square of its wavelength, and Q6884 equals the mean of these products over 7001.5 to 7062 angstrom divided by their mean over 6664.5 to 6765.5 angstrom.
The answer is 1.1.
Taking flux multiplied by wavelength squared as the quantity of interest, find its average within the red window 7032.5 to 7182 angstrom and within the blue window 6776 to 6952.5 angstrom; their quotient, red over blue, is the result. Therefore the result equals 1.05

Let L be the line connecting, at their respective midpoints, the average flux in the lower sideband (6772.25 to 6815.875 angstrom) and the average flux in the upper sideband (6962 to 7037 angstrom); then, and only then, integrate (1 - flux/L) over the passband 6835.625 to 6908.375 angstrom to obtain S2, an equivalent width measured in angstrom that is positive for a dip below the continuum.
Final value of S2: -1.91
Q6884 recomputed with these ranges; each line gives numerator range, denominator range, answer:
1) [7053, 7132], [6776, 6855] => 1.08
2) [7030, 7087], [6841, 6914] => 1.03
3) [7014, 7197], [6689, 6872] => 1.10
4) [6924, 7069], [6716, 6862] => 1.04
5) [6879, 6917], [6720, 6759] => 1.14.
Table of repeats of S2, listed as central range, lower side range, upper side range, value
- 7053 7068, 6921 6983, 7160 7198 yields -0.7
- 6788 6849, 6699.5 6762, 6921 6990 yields -4.3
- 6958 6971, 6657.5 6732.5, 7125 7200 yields 0.3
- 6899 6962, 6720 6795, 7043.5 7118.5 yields 0.3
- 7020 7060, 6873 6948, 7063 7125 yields 0.9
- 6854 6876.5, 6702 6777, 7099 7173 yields -2.1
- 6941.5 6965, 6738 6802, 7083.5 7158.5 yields 1.4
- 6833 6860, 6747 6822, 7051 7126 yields -1.6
